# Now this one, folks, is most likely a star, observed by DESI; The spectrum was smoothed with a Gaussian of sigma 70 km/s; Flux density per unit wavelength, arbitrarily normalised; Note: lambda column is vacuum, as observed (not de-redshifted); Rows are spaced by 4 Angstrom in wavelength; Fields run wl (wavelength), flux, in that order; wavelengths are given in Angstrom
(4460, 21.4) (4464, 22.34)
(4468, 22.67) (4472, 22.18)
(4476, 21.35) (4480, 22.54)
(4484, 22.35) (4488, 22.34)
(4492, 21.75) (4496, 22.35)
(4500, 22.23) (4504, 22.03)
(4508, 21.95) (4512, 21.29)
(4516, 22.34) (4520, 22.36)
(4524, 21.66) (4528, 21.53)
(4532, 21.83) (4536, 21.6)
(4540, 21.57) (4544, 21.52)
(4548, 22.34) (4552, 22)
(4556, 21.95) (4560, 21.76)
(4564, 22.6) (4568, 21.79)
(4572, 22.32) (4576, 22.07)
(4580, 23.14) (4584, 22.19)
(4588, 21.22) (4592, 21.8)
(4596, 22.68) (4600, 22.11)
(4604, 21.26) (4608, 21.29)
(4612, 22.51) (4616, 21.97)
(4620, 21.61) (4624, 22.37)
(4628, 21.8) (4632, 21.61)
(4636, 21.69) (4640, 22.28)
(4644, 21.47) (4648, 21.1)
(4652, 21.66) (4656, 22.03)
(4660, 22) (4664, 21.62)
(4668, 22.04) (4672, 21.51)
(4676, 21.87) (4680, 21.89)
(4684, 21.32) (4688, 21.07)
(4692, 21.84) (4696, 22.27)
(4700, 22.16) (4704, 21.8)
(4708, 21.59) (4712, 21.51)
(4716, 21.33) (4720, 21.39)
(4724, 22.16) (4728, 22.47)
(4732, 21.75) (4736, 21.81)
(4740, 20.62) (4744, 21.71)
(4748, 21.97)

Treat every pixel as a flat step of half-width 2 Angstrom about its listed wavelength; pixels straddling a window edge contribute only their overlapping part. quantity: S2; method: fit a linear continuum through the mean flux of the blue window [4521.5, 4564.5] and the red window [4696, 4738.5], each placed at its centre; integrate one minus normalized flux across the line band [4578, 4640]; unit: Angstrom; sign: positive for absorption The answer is -0.4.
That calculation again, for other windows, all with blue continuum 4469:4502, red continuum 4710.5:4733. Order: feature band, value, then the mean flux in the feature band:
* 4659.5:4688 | 0.2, 21.7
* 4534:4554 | 0.2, 21.8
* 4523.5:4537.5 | 0.3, 21.7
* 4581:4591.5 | 0.1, 21.9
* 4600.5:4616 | 0.1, 21.8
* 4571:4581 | -0.2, 22.5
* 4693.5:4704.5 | -0.1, 22.1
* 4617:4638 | 0.1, 21.8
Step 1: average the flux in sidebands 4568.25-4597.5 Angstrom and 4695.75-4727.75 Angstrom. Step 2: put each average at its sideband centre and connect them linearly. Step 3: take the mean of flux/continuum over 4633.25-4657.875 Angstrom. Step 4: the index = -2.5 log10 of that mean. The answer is 0.01 mag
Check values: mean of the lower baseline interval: 22.2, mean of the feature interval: 21.7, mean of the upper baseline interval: 21.8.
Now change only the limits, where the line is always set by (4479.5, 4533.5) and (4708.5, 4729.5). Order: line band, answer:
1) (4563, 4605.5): -0.009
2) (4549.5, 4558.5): -0.001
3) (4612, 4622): -0.003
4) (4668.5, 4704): 0.001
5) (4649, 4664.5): 0.001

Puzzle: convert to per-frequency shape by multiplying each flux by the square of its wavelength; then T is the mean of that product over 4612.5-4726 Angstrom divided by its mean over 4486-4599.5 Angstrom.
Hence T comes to 1.0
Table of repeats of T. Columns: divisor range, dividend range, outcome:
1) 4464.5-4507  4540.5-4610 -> 1.03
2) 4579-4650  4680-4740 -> 1.03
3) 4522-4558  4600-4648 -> 1.04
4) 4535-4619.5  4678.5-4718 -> 1.04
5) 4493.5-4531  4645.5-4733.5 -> 1.07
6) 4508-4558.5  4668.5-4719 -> 1.06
